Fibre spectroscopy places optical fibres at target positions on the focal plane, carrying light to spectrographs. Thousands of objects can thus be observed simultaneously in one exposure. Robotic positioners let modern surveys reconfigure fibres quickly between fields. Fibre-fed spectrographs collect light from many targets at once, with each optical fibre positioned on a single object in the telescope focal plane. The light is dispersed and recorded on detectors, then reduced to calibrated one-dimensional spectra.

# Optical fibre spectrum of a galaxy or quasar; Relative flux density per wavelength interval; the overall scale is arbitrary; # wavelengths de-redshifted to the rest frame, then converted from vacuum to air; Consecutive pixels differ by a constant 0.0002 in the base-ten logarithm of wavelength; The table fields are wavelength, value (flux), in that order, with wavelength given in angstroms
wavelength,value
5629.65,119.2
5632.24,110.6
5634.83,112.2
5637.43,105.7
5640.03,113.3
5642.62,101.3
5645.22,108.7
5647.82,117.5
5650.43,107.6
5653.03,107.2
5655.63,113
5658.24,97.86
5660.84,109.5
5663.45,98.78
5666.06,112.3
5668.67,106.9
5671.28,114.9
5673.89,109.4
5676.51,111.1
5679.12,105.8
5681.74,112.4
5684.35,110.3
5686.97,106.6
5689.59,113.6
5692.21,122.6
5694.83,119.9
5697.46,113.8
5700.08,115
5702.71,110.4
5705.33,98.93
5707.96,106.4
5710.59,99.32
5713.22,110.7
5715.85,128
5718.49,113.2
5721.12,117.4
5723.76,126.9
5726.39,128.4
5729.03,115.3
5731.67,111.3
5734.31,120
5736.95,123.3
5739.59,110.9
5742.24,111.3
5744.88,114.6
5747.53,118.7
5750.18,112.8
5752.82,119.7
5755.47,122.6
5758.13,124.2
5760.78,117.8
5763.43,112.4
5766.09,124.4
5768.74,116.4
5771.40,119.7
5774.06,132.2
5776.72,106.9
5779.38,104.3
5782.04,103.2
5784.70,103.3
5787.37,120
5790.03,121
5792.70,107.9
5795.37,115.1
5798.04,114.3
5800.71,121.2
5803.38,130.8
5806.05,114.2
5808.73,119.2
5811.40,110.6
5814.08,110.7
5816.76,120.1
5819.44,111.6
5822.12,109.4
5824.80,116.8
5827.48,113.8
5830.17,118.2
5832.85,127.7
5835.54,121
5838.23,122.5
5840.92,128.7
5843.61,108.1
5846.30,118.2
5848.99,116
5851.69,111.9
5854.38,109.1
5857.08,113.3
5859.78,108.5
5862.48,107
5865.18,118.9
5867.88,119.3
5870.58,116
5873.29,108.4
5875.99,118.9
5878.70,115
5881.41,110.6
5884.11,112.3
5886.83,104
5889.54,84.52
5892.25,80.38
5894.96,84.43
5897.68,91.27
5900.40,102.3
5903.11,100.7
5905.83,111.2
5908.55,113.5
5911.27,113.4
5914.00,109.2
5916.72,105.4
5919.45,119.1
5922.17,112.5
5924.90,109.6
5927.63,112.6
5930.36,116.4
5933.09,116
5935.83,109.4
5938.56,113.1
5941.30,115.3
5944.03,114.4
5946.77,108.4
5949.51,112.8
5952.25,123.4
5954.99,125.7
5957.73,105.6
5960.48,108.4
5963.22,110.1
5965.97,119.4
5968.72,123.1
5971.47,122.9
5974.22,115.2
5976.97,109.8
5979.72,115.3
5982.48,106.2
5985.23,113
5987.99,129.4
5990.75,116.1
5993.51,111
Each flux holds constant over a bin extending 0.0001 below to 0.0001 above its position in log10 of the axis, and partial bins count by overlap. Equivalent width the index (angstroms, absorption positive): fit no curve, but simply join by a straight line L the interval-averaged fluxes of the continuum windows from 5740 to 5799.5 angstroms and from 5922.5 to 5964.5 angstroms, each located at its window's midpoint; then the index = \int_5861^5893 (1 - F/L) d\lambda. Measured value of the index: 1.6 angstroms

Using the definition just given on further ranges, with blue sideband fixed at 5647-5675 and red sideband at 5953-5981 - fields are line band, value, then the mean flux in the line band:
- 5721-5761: -2.9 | 118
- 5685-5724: -1.3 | 113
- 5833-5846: -0.9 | 121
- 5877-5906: 3.7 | 99.5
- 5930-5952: 0.3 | 114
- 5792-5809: -0.9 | 118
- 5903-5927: 0.7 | 111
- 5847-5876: 0.0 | 113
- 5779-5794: 0.2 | 110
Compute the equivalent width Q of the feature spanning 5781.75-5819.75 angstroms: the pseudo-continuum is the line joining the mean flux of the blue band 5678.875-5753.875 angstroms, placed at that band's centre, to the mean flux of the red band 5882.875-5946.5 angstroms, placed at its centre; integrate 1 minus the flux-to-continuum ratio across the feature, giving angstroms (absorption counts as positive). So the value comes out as -1.4 angstroms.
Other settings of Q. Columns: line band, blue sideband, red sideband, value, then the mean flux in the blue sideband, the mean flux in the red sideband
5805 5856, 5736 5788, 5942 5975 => -0.17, 116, 116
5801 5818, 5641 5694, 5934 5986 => -0.91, 110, 114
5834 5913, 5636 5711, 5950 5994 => 3.10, 109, 116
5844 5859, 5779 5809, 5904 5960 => 0.12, 115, 113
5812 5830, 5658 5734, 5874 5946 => -0.72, 112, 108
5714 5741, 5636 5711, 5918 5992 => -2.15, 109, 115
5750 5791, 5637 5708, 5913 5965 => -1.98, 110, 113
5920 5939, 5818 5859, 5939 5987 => 0.35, 116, 115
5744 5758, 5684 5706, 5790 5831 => -0.50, 113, 116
